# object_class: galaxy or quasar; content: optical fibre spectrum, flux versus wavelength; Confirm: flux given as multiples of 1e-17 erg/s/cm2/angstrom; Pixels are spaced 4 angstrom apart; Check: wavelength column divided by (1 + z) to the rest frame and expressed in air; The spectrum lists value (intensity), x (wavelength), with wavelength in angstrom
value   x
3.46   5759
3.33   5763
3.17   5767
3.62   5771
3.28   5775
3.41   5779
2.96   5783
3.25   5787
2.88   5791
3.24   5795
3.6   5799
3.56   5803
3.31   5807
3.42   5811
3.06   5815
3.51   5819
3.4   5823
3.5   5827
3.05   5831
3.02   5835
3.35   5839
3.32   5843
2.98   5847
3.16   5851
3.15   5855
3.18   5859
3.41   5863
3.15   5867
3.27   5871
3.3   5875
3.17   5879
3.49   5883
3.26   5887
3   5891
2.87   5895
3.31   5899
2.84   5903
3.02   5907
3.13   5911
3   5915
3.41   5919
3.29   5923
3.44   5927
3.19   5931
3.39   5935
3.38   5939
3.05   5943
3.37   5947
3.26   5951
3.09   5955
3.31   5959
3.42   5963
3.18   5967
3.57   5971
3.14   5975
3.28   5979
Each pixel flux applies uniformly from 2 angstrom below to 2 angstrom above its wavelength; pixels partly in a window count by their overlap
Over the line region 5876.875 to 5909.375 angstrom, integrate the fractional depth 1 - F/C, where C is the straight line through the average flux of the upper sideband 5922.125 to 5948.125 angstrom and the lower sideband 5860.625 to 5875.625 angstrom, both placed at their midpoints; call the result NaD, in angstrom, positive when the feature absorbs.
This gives 1.6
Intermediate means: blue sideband 3.28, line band 3.12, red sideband 3.3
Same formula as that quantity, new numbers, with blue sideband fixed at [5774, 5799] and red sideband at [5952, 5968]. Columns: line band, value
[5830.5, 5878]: 0.3 angstrom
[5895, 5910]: 0.9 angstrom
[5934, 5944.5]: -0.1 angstrom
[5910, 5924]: 0.1 angstrom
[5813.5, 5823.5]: -0.4 angstrom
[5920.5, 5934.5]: -0.3 angstrom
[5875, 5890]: -0.3 angstrom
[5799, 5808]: -0.8 angstrom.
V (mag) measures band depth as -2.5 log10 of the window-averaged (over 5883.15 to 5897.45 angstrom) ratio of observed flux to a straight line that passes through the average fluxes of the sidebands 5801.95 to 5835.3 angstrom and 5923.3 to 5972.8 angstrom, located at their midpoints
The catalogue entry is 0.07 mag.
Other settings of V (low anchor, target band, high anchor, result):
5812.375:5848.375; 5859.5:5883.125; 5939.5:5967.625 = -0.008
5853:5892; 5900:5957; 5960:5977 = 0.029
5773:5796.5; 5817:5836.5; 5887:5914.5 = -0.061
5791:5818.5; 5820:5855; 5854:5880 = 0.020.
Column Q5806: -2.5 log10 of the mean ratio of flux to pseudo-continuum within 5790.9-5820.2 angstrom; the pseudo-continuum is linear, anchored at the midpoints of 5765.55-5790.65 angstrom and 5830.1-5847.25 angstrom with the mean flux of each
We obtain -0.04 mag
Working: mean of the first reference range 3.26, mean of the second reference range 3.17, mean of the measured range 3.35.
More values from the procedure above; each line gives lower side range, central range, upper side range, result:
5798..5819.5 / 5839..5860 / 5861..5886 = 0.05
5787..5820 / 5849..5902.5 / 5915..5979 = 0.03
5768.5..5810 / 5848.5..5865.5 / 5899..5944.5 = 0.01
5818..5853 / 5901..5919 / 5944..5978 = 0.08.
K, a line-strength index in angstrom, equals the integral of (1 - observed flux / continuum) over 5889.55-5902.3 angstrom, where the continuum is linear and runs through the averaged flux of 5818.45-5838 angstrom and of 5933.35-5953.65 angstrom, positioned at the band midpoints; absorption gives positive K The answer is 0.94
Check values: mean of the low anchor 3.28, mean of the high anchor 3.28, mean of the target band 3.04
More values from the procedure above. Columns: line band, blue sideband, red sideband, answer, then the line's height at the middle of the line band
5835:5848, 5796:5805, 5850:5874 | 0.50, 3.33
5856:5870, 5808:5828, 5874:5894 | 0.12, 3.27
